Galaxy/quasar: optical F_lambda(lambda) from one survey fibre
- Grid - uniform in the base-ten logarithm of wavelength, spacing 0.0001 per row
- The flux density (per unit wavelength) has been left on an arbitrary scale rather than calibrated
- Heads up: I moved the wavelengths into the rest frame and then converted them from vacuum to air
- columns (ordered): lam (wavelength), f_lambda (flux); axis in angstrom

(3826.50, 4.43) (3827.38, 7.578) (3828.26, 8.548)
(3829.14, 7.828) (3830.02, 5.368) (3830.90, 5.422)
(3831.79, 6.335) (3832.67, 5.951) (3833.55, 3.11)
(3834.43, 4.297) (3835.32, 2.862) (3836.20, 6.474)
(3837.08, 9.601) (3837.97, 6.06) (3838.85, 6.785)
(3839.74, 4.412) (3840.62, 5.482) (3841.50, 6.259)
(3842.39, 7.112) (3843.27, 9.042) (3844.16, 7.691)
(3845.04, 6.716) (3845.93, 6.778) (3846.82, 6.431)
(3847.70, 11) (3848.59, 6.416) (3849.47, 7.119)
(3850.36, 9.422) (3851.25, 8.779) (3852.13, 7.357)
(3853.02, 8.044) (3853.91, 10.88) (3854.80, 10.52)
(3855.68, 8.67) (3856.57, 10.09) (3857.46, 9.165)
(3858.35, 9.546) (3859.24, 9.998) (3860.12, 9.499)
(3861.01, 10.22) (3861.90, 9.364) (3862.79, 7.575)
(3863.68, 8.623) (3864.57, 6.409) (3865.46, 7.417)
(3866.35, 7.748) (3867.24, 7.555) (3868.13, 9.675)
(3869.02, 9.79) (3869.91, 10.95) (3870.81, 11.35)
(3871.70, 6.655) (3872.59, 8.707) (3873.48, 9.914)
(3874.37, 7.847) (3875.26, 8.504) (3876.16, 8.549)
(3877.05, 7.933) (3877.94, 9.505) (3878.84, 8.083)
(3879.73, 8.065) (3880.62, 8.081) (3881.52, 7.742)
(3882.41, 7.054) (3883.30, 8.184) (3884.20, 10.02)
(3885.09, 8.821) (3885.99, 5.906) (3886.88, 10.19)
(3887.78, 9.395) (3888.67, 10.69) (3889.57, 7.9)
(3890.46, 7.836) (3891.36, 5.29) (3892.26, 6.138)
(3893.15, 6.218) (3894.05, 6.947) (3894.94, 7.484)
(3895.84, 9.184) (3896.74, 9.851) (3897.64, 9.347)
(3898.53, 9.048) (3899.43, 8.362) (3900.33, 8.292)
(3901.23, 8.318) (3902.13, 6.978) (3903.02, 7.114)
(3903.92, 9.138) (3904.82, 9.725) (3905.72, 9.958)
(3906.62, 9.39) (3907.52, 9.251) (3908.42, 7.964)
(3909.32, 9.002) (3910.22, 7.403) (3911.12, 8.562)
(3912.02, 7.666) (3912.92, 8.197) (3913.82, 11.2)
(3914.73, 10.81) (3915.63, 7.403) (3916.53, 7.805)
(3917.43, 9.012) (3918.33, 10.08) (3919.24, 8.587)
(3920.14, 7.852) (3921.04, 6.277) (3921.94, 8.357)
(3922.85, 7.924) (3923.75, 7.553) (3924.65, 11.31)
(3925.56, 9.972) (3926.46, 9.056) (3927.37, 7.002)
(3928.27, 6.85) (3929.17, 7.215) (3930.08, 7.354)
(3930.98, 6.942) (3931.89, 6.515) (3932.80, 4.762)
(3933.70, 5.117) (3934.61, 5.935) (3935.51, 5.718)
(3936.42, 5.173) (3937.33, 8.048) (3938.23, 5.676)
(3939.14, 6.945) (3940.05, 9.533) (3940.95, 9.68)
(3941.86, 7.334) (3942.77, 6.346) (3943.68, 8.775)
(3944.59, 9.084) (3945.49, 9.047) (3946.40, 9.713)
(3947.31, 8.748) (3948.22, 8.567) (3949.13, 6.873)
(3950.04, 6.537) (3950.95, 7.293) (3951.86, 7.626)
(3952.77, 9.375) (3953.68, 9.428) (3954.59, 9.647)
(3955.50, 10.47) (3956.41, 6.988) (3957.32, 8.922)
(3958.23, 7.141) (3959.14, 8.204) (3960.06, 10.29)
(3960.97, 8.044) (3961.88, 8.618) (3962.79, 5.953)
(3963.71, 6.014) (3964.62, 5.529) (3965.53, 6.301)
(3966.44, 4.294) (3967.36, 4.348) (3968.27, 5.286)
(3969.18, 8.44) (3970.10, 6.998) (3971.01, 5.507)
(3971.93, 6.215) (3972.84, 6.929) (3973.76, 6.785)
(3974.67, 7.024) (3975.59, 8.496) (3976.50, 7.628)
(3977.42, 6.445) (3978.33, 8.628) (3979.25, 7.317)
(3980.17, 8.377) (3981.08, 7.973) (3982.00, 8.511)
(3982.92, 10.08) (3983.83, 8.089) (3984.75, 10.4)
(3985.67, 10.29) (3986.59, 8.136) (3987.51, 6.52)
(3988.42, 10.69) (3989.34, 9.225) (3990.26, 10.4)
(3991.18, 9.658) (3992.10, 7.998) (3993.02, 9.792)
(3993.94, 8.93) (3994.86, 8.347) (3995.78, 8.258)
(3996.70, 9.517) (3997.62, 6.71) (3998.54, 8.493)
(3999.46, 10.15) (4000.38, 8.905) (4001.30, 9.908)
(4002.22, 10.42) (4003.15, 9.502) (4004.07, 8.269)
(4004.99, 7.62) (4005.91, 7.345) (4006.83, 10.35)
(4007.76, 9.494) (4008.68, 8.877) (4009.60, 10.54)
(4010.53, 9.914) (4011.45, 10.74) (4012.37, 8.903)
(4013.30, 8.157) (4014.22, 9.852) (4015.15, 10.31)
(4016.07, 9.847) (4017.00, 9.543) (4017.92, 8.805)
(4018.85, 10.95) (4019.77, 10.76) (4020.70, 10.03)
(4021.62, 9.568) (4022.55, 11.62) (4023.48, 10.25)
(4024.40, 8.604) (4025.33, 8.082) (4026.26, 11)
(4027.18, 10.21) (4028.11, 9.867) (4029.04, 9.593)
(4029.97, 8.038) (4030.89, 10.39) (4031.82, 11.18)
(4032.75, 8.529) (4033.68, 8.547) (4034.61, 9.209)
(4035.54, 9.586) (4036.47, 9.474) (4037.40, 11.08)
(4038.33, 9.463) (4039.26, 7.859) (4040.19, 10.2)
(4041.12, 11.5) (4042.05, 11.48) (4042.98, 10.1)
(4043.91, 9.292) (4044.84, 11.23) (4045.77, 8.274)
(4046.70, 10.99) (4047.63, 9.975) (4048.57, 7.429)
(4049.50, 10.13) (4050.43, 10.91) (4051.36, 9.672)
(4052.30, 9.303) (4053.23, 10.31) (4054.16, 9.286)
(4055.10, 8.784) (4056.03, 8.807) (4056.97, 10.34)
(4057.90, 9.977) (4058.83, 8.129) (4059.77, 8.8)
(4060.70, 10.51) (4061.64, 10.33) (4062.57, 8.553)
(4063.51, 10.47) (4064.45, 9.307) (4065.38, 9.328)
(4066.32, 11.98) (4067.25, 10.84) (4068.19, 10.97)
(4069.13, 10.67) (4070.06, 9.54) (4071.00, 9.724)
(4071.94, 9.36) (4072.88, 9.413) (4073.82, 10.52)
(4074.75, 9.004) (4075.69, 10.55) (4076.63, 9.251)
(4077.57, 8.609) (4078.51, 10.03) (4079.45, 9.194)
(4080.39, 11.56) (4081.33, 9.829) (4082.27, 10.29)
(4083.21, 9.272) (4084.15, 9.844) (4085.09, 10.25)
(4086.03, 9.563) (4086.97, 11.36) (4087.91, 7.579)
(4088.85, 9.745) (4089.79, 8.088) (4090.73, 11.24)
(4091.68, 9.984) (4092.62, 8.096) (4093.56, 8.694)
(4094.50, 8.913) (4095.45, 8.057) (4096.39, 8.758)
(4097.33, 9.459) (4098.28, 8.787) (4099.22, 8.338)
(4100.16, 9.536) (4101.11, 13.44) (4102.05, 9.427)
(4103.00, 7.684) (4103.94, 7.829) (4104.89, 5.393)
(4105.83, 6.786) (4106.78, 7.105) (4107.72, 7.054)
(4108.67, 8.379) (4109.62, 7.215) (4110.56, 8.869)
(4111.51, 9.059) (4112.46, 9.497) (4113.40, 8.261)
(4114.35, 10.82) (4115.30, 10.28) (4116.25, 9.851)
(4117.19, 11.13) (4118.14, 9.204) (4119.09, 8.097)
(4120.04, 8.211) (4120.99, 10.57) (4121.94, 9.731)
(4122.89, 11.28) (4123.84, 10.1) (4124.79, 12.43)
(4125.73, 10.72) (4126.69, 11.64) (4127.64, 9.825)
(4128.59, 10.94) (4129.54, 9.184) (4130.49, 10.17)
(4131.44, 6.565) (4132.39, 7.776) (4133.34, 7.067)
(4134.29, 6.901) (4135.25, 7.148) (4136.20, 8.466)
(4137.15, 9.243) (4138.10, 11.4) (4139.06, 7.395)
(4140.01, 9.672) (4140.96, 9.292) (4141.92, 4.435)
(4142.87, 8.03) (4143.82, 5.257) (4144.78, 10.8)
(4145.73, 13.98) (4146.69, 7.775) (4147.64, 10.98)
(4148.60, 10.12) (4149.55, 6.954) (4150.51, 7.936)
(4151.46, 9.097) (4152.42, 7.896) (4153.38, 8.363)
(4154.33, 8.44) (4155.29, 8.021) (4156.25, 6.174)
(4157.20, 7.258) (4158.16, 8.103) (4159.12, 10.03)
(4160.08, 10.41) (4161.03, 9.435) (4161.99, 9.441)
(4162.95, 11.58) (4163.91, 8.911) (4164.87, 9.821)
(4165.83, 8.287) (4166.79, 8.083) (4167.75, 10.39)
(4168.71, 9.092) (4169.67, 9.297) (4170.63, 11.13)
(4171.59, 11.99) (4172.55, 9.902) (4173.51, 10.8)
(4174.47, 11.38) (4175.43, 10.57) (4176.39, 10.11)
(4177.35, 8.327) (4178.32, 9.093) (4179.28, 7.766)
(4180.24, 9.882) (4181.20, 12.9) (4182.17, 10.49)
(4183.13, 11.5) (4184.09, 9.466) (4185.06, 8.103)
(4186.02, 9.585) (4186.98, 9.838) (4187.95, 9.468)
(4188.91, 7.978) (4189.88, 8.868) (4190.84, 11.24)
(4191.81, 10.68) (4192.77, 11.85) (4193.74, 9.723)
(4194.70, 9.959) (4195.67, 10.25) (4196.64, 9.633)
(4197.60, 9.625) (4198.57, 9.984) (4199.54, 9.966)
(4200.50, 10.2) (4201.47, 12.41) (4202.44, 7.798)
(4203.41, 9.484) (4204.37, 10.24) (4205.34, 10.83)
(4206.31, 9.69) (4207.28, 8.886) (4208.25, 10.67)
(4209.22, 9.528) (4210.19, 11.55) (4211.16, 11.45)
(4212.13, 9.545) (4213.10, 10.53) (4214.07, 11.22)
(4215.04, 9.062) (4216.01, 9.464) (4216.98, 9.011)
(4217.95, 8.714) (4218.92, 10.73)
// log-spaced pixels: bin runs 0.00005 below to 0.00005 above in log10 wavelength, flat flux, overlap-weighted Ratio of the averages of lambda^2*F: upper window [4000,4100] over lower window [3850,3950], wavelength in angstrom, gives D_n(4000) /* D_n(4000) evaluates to 1.3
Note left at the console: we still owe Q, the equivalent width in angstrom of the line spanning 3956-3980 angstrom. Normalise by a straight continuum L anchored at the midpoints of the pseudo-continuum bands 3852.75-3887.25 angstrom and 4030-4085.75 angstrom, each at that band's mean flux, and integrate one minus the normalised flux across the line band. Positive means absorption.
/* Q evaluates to 5.9 angstrom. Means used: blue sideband 8.79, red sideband 9.81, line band 7.03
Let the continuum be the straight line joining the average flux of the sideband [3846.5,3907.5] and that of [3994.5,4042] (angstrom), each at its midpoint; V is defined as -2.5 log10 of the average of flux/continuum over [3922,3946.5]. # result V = 0.18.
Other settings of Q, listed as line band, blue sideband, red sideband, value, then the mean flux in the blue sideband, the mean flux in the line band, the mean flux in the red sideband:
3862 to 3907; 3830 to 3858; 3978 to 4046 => -3.8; 7.21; 8.39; 9.41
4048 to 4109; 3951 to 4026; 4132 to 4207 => -2.9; 8.55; 9.39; 9.38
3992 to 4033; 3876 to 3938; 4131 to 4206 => -4.1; 8.08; 9.44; 9.34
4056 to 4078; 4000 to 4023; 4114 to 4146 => -0.8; 9.61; 9.81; 9.3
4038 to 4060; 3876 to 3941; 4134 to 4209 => -2.2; 8.08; 9.69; 9.45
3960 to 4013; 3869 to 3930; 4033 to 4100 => 5.0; 8.46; 8.24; 9.66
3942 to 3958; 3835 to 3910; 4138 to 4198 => 0.3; 8.26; 8.4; 9.42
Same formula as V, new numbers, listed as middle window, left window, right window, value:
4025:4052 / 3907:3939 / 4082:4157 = -0.15 mag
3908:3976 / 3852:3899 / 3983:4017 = 0.16 mag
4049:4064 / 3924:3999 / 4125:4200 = -0.13 mag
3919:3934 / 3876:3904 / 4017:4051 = 0.13 mag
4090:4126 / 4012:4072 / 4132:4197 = 0.04 mag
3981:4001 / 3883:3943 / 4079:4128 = -0.05 mag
